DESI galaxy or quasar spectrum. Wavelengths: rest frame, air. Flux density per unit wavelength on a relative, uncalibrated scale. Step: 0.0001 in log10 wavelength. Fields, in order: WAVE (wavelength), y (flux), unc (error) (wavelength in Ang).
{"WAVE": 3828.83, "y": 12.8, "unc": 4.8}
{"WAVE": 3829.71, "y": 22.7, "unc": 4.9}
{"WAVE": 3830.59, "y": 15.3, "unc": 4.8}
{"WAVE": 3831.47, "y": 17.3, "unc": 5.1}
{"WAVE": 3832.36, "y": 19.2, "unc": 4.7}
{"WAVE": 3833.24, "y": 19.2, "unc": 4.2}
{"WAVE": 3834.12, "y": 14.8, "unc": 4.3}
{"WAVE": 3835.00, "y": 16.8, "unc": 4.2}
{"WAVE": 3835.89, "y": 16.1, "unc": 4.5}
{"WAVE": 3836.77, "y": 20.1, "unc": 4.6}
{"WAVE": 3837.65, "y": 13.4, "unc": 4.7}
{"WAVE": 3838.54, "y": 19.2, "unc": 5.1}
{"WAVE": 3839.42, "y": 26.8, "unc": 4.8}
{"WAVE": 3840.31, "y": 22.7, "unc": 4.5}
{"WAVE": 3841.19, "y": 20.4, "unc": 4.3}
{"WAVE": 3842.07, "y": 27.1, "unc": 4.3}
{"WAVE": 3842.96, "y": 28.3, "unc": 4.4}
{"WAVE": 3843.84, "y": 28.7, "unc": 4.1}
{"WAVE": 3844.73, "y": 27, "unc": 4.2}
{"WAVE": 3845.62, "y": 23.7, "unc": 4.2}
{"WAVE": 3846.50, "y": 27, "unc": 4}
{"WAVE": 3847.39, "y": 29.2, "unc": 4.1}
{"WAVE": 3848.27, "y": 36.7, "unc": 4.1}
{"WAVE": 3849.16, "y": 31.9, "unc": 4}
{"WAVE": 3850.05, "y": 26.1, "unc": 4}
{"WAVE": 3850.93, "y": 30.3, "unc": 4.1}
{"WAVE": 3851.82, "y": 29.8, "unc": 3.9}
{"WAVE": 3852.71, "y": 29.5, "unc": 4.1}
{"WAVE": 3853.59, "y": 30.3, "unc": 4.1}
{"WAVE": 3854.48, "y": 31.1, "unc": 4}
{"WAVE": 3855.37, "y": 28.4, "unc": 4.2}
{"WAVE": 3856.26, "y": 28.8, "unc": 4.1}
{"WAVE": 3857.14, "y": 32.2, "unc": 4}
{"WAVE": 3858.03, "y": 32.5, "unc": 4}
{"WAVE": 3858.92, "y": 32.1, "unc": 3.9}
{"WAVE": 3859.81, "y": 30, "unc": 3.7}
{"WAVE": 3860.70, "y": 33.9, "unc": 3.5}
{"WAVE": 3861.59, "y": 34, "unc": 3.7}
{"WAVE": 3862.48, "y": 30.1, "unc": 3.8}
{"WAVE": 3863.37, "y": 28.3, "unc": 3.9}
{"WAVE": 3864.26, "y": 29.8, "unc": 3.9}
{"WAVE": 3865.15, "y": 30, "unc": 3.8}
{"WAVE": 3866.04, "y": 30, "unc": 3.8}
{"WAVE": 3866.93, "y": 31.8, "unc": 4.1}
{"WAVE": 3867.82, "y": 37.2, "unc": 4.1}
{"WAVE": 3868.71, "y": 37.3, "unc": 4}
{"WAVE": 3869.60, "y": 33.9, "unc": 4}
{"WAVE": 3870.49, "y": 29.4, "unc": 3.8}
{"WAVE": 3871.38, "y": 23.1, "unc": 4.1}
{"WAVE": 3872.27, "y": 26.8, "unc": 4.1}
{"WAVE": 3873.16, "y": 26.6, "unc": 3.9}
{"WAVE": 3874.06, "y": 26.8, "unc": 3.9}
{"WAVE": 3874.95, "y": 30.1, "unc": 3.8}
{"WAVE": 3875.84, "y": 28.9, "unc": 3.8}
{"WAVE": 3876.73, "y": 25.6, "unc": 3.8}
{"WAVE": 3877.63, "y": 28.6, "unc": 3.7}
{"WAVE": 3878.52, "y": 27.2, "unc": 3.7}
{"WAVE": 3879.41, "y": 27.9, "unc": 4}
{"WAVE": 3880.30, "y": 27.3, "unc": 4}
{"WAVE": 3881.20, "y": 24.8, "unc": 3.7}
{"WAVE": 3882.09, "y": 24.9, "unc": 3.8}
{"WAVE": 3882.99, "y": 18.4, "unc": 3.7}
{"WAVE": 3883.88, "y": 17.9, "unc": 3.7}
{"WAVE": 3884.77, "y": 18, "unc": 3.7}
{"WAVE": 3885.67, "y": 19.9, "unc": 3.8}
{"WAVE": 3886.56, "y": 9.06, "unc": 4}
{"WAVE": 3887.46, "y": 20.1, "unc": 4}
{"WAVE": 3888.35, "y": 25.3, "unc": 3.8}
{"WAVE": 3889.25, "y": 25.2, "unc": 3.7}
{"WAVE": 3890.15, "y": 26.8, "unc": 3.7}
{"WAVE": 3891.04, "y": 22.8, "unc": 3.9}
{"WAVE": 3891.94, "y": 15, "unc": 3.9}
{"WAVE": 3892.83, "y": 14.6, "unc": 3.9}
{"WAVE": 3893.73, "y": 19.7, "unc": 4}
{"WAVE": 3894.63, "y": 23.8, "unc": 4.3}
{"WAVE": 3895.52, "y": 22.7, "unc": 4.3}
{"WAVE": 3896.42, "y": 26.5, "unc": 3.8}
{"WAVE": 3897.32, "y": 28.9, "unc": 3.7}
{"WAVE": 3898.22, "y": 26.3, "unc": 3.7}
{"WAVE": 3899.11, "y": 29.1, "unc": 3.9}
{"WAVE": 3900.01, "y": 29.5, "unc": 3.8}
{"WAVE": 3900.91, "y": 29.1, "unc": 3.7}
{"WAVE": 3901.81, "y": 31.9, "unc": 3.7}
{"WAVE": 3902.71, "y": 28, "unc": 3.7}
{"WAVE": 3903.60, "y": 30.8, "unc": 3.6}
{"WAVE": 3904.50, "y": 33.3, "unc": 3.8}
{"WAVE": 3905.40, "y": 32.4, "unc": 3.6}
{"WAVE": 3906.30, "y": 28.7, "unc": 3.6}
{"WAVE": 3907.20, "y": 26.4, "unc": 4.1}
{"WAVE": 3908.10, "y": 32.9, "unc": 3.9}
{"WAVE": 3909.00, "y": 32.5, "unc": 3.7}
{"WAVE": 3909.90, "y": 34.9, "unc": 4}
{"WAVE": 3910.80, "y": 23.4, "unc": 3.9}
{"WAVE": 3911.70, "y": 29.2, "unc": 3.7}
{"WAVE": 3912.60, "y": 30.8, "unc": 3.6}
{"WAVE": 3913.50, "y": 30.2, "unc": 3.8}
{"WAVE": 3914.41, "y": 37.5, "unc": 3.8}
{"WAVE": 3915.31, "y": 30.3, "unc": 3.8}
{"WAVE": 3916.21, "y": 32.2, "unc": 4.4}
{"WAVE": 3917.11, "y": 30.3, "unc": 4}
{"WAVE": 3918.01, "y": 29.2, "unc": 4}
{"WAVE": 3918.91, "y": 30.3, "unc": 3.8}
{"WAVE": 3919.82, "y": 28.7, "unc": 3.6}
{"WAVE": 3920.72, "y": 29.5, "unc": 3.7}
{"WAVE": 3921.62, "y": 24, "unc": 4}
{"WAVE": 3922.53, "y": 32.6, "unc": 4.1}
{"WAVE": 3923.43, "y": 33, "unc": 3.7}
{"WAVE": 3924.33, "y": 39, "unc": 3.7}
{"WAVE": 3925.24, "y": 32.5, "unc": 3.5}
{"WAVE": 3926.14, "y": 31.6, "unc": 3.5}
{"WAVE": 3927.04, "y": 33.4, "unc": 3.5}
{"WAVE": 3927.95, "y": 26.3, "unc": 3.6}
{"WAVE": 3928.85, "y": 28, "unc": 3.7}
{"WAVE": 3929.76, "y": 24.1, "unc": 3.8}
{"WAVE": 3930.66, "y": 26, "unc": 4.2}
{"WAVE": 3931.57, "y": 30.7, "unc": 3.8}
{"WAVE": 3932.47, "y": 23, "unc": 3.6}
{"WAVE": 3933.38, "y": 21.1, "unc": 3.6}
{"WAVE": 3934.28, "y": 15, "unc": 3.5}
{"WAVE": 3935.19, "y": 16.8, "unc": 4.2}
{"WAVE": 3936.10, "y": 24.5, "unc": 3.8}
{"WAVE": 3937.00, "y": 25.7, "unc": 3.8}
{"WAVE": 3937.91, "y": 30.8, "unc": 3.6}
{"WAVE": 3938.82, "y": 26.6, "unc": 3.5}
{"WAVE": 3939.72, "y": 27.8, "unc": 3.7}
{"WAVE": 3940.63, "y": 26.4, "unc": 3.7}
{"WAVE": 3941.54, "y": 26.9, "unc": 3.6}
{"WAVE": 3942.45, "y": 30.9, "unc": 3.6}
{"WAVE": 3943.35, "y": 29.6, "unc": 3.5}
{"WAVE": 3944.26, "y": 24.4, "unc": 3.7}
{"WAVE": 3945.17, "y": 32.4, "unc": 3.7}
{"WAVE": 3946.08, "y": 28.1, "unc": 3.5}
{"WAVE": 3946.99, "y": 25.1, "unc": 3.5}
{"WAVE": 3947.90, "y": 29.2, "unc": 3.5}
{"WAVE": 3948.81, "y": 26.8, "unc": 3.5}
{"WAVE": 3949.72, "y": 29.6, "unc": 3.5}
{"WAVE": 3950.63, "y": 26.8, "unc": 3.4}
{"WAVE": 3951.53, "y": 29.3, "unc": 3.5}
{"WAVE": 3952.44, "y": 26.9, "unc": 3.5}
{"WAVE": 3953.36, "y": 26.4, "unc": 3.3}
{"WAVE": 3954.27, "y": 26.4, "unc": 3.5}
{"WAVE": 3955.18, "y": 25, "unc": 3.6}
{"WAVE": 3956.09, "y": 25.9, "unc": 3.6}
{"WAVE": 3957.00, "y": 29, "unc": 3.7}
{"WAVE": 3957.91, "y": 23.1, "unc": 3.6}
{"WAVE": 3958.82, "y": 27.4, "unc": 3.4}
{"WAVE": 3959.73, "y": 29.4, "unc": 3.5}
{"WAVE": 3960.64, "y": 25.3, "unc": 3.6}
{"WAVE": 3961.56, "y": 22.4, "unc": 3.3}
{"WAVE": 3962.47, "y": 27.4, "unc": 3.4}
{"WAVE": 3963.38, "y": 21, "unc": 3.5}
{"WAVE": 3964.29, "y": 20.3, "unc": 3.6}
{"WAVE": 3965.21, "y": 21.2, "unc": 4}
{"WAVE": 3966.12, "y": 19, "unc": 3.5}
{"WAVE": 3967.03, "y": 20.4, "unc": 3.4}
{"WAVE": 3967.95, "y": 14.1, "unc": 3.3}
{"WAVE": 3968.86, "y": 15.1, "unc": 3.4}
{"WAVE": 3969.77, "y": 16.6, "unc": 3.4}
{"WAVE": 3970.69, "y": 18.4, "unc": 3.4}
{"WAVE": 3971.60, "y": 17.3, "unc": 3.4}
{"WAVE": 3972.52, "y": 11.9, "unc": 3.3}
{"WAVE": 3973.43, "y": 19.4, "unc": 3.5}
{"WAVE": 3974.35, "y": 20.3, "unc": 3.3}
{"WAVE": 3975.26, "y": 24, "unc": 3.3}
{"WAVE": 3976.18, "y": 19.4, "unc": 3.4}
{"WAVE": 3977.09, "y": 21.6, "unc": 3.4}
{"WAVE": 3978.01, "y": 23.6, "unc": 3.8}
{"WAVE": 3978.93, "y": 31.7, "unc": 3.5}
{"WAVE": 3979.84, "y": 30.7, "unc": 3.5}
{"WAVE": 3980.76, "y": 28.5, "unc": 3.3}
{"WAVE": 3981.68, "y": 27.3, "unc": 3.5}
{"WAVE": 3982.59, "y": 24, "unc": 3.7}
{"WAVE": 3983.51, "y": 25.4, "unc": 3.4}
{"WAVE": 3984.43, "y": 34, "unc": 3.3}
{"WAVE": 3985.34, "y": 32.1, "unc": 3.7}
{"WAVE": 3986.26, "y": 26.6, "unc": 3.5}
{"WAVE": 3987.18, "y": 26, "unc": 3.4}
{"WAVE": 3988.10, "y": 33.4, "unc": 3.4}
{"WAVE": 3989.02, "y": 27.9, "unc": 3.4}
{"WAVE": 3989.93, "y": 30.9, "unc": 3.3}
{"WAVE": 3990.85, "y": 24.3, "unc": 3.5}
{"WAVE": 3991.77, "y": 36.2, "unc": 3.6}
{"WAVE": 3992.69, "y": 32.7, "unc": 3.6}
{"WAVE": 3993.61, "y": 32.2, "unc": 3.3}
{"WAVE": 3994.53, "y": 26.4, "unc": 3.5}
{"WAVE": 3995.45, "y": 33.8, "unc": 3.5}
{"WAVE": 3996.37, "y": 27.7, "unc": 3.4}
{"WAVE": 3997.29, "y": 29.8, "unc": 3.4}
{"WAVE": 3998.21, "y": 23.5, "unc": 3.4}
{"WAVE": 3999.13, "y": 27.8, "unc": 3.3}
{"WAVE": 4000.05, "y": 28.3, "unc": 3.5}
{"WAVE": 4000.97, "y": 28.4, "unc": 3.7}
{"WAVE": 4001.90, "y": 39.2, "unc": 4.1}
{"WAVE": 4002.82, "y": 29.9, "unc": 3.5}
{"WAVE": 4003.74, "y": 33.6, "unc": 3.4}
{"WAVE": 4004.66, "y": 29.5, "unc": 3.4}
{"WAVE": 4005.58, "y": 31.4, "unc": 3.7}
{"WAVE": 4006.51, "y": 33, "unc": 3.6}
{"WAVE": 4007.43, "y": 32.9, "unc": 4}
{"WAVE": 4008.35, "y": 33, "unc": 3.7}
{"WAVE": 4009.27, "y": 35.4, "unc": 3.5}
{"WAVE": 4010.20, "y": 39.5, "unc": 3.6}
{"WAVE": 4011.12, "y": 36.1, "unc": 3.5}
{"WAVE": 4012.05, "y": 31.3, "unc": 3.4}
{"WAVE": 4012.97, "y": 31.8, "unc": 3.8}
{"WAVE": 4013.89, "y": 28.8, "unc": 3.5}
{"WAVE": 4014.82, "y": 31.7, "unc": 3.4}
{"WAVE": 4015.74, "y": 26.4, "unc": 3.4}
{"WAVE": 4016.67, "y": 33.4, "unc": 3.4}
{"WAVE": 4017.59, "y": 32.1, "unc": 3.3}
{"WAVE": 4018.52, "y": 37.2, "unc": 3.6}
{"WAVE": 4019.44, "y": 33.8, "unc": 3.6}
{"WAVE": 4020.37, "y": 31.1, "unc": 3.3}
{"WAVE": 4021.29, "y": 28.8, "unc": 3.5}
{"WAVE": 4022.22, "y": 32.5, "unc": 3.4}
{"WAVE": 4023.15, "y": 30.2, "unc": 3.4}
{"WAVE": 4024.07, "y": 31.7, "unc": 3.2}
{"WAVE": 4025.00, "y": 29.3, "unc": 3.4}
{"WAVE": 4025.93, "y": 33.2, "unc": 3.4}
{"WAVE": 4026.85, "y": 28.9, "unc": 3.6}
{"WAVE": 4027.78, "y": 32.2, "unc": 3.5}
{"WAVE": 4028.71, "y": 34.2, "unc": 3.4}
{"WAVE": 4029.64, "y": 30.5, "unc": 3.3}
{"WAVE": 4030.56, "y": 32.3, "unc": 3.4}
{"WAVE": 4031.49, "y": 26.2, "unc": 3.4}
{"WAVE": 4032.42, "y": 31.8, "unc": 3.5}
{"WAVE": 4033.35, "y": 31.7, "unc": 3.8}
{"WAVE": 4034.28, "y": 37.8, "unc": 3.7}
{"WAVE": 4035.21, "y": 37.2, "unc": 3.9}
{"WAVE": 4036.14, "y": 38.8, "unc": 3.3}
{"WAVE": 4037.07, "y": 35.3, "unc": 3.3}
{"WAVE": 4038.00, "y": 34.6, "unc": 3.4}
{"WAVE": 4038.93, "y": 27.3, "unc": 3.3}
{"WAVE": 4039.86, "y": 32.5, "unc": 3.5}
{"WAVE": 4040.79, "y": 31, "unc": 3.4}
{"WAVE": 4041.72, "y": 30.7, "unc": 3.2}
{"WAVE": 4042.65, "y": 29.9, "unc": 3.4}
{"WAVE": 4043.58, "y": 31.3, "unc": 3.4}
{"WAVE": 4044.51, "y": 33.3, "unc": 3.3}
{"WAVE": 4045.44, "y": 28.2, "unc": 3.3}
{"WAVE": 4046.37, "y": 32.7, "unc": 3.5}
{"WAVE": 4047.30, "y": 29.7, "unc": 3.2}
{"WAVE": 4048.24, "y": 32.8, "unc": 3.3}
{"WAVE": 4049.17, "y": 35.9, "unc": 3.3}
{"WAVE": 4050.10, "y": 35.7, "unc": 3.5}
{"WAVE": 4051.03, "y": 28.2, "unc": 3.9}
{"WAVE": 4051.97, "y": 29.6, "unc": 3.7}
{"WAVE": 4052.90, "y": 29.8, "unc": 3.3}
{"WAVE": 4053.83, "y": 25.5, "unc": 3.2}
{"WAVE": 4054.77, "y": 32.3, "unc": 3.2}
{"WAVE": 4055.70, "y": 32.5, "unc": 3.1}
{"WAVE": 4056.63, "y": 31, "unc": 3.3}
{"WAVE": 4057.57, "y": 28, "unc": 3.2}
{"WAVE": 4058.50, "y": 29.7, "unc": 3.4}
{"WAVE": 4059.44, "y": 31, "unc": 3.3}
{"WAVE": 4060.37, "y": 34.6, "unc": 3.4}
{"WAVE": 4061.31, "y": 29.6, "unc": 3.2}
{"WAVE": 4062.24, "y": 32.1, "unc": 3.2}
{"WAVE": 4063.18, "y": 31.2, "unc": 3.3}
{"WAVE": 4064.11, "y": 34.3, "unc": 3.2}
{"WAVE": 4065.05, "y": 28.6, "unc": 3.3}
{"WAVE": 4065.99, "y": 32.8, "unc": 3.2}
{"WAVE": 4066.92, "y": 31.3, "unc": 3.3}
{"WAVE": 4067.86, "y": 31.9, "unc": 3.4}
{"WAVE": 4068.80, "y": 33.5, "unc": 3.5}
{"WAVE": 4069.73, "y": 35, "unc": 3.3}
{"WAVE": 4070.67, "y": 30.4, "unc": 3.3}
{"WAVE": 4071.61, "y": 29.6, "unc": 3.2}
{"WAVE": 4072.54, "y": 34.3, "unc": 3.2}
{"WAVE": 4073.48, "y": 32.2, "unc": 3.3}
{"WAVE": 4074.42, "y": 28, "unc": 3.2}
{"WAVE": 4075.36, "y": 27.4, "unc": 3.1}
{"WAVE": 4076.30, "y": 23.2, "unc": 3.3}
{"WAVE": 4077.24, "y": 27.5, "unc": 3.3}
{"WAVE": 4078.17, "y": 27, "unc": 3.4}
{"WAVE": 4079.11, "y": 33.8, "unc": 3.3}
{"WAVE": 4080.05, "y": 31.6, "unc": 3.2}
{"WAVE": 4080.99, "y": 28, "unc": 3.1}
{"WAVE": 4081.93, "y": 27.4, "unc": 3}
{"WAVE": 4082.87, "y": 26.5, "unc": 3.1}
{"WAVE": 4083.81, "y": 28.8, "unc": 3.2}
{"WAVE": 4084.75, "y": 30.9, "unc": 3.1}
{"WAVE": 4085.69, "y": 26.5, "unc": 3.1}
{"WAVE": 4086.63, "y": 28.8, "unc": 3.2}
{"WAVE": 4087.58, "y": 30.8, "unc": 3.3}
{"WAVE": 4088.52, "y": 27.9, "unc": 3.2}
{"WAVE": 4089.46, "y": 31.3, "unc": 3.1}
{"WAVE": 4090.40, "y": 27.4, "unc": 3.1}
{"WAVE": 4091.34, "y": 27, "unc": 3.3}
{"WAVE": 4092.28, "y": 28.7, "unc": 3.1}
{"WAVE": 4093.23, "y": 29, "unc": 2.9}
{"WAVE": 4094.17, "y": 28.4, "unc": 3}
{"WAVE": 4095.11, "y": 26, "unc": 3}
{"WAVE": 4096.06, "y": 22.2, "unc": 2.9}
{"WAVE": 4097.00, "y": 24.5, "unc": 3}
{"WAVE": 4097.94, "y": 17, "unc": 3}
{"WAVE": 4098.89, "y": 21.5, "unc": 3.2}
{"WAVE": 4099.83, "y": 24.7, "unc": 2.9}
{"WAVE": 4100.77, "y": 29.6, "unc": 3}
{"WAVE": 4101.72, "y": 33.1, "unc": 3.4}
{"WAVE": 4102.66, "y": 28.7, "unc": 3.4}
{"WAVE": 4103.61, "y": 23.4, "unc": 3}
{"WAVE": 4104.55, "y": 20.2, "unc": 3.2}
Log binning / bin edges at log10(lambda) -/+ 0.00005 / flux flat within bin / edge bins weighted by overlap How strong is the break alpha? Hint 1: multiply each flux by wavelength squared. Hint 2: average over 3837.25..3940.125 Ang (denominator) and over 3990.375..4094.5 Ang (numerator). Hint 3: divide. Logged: 1.21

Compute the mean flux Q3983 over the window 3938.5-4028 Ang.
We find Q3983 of 27.8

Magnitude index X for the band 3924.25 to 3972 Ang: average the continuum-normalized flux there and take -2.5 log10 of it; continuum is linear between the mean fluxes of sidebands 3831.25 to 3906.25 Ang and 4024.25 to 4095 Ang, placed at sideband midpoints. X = 0.12 mag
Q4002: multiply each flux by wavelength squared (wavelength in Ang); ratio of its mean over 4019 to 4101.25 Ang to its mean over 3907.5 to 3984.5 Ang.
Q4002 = 1.2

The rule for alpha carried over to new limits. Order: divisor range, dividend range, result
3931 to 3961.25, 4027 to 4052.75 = 1.28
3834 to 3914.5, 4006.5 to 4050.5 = 1.30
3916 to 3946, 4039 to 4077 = 1.18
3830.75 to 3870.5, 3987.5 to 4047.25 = 1.26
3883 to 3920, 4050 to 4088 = 1.23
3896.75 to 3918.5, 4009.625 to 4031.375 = 1.12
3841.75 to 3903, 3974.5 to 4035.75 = 1.20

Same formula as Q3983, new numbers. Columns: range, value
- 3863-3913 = 26.8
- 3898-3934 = 29.8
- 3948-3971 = 23.8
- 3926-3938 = 25.2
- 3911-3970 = 26.8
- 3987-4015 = 31.2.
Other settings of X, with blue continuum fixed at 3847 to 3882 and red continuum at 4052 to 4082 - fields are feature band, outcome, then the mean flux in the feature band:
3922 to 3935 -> 0.08 mag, 28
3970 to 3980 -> 0.38 mag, 21.3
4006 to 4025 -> -0.07 mag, 32.4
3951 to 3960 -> 0.13 mag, 26.8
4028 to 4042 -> -0.08 mag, 32.8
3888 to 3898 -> 0.29 mag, 22.9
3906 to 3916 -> -0.02 mag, 30.7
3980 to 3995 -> 0.04 mag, 29.3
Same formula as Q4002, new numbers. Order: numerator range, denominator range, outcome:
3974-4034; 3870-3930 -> 1.17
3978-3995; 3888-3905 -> 1.19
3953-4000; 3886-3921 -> 0.96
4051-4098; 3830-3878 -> 1.21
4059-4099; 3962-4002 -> 1.20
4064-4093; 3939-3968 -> 1.22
